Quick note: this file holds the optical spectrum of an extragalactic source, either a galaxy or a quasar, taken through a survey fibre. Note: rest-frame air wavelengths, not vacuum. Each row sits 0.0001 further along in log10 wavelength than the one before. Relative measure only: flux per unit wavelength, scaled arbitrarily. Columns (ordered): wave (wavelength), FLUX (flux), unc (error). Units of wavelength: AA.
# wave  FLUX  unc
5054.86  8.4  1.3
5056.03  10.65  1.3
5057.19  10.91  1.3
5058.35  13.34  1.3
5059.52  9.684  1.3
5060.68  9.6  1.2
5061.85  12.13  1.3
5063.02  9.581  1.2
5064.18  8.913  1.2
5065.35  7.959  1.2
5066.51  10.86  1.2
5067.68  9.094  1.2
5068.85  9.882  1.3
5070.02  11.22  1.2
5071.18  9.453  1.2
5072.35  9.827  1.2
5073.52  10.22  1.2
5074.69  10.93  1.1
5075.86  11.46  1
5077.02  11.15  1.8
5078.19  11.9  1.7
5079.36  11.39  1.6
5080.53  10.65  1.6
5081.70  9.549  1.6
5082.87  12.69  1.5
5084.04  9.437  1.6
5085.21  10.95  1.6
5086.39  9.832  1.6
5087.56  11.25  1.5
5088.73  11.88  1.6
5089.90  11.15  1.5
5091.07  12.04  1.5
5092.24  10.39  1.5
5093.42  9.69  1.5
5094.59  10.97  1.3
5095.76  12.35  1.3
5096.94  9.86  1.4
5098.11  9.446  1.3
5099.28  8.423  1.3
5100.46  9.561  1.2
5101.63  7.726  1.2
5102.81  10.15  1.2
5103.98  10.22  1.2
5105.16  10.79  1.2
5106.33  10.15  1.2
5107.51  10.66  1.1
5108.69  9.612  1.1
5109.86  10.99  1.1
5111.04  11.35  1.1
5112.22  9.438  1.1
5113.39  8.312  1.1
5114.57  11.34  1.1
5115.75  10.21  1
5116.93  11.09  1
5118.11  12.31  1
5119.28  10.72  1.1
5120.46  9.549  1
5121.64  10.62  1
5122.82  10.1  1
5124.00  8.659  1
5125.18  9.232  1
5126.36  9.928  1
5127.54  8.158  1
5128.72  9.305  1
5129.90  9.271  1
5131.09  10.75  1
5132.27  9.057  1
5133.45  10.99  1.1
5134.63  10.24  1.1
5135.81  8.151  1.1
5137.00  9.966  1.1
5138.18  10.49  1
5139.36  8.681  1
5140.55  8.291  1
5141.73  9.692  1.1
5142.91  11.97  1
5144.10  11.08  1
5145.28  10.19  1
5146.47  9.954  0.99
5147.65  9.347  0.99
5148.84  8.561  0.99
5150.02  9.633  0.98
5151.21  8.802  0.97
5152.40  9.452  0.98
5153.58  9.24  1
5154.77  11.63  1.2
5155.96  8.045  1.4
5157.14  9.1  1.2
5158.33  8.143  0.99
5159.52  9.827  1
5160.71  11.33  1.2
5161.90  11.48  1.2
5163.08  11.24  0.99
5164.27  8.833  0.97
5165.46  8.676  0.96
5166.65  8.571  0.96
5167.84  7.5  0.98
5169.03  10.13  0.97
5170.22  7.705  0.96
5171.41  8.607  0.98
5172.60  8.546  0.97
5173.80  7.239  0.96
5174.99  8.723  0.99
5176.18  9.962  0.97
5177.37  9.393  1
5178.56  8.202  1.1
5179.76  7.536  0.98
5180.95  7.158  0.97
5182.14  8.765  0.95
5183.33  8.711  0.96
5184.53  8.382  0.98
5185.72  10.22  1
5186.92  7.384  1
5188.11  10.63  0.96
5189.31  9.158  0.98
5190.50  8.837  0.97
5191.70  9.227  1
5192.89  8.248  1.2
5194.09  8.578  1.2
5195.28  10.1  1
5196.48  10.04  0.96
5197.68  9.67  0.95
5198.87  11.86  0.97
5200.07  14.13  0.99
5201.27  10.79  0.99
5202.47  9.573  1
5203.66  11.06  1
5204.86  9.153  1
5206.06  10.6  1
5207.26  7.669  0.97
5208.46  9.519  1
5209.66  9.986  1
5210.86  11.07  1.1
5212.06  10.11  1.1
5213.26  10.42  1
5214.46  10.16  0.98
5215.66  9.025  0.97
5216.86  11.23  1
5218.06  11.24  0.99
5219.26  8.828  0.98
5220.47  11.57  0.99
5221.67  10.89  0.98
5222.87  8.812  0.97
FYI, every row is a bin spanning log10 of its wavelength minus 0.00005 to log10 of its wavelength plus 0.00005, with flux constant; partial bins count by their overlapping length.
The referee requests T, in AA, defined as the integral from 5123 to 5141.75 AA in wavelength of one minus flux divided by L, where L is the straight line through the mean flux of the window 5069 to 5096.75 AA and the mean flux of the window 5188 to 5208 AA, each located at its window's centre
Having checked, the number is 1.8 AA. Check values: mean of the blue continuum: 10.9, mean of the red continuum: 9.94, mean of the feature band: 9.43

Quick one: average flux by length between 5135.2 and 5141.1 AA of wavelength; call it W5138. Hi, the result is 9.12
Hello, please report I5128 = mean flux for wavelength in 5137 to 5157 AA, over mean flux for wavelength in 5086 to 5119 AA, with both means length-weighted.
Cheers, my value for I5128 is 0.9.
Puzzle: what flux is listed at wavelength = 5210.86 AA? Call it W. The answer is 11.07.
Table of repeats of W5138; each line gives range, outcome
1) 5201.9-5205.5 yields 9.95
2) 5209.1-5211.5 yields 10.5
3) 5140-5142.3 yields 9.01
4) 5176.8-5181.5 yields 8.07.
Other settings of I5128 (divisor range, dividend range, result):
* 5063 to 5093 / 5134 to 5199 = 0.88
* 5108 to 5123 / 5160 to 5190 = 0.86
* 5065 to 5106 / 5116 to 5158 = 0.94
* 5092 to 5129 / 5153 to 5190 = 0.90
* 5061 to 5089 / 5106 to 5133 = 0.96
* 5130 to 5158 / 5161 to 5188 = 0.91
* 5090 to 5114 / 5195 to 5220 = 1.02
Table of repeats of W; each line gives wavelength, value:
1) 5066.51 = 10.86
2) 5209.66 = 9.986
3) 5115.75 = 10.21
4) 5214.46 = 10.16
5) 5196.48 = 10.04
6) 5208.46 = 9.519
